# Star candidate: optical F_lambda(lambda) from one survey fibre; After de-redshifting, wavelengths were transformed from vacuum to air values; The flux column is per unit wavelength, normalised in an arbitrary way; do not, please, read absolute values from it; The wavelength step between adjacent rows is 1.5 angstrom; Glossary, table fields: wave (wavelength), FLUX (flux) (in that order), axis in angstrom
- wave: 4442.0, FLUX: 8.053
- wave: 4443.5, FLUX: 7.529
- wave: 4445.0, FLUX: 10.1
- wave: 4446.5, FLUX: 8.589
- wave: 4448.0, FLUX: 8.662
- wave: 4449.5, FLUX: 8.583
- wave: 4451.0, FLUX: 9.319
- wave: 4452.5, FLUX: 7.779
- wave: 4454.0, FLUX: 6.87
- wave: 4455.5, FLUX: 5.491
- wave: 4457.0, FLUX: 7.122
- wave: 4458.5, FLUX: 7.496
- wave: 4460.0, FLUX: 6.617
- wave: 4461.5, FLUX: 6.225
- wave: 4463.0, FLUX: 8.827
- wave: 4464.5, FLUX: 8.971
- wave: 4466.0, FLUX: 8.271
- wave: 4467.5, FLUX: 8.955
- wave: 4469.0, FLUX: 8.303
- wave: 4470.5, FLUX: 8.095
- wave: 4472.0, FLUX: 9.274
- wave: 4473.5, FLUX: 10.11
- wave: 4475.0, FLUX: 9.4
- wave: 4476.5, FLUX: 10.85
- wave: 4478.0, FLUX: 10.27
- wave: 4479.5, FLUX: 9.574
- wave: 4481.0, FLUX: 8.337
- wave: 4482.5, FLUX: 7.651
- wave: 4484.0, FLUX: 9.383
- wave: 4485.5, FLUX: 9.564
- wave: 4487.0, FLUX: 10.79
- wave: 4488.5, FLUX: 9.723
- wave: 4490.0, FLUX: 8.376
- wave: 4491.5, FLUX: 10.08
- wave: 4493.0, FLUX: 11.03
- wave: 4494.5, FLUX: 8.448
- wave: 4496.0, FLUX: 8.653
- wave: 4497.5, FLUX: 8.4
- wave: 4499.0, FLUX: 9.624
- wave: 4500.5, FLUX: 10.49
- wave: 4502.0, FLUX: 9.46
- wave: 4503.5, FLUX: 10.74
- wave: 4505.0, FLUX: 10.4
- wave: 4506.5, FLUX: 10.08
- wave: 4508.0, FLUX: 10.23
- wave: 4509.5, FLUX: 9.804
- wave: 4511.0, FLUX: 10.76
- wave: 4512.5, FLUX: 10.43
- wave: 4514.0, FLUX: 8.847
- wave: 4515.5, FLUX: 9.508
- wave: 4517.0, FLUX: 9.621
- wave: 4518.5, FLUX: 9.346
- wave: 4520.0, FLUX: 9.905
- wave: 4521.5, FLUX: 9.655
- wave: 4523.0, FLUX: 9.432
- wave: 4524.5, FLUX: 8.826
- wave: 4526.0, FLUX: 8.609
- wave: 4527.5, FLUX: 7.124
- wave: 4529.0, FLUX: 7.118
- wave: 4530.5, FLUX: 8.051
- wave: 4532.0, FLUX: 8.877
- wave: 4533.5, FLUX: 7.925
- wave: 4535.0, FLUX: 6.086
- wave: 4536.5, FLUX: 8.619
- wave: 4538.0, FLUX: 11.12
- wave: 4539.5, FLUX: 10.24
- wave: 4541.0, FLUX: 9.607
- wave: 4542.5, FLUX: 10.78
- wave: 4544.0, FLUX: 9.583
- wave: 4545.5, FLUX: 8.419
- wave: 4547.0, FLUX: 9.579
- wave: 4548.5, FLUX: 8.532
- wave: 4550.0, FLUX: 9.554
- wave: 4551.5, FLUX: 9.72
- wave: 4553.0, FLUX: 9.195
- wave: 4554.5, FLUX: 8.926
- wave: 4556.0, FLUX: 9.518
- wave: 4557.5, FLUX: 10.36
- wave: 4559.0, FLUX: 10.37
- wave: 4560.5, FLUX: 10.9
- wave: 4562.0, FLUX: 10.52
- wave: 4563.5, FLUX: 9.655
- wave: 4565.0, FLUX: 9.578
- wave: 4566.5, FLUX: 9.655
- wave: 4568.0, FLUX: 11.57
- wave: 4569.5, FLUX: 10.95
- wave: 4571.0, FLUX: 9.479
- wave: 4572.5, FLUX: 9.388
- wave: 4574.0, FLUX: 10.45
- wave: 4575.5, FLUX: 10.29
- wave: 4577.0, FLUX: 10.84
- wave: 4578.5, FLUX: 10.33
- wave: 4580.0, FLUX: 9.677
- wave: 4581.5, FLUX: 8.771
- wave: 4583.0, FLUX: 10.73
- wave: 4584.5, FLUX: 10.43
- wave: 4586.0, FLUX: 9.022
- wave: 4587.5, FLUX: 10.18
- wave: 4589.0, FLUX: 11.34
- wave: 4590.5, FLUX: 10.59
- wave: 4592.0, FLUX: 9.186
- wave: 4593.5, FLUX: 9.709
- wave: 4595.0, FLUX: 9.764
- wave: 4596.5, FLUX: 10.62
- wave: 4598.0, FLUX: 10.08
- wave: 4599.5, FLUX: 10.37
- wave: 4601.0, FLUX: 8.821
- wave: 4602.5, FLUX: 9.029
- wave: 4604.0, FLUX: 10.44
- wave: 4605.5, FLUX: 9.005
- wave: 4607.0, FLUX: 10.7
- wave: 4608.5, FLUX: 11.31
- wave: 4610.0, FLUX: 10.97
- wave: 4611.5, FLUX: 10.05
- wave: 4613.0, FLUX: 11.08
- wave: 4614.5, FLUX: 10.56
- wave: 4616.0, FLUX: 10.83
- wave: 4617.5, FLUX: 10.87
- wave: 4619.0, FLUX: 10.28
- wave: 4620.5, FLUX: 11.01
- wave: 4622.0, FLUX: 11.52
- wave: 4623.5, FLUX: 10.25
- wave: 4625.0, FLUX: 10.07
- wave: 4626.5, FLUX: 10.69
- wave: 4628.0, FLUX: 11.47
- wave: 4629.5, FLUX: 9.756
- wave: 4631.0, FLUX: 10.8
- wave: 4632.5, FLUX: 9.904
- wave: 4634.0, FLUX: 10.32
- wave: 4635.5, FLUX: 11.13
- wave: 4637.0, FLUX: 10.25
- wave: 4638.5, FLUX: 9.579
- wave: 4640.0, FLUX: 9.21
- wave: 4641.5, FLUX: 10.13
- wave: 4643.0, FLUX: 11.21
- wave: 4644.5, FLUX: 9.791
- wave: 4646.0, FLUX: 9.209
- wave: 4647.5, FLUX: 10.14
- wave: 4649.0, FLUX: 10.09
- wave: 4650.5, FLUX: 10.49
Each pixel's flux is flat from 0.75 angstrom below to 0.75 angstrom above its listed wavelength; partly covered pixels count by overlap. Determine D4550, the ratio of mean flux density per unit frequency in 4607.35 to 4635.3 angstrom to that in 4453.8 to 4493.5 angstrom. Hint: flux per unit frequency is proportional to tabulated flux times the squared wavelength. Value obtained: 1.30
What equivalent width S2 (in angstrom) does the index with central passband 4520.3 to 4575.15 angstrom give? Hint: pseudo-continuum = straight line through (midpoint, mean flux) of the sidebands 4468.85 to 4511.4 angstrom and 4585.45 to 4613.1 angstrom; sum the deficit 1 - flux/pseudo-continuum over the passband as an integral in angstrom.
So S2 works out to 2.60 angstrom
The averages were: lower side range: 9.59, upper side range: 10.1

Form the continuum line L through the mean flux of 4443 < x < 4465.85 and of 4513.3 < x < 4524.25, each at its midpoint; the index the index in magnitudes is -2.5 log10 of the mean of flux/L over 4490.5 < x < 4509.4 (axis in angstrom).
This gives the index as -0.09 mag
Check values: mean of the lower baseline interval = 7.89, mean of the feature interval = 9.78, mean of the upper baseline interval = 9.45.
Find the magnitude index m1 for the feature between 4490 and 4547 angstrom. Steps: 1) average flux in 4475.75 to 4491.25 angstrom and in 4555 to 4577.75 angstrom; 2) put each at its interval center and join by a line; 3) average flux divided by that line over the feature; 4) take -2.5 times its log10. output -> 0.05 mag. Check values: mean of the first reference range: 9.47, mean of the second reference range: 10.2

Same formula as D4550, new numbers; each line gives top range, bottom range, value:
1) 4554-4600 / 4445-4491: 1.23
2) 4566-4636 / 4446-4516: 1.20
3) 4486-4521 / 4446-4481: 1.18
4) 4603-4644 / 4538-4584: 1.08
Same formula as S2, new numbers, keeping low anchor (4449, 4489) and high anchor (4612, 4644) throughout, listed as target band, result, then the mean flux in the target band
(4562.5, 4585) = -0.6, 10.1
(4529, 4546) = 0.8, 8.95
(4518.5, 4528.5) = 0.4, 8.91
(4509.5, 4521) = -0.8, 9.77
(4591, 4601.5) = 0.3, 9.83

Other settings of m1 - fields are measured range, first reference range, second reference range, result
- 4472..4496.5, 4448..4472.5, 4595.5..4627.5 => -0.15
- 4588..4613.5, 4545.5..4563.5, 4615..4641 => 0.00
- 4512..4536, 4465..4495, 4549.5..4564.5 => 0.11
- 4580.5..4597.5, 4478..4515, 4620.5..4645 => 0.01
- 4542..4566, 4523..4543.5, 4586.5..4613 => -0.06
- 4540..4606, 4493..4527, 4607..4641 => 0.02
